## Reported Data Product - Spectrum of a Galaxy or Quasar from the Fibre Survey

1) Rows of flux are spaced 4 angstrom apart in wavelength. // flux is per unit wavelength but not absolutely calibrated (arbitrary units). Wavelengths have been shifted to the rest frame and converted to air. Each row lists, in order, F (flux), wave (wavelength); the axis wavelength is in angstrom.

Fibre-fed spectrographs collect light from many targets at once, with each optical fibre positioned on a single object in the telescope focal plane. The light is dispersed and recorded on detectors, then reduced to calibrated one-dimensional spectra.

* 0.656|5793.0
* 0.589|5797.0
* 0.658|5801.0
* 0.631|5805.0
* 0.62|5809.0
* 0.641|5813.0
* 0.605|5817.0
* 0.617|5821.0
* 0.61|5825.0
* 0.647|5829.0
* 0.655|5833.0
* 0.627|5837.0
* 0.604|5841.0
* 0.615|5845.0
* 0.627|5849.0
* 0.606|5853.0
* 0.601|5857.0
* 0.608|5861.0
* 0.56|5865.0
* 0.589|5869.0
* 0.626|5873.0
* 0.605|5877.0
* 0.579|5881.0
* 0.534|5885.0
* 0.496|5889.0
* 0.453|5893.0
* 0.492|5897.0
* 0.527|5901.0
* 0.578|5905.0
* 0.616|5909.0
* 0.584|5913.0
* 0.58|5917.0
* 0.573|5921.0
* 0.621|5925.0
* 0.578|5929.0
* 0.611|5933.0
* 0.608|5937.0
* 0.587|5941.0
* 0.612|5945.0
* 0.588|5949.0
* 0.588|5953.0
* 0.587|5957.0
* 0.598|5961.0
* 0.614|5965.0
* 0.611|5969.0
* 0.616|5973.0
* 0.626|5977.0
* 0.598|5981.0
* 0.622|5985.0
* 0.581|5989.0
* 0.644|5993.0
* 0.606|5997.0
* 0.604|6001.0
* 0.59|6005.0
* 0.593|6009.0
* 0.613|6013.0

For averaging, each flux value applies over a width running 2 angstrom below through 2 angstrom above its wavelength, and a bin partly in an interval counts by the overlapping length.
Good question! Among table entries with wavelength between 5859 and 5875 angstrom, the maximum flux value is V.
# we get 0.626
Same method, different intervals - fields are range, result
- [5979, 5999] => 0.644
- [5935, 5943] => 0.608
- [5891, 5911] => 0.616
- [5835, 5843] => 0.627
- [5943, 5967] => 0.614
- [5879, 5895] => 0.579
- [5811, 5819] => 0.641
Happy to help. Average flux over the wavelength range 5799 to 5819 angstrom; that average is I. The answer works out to 0.631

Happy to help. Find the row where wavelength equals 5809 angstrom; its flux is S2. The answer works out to 0.62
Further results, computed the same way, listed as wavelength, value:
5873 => 0.626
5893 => 0.453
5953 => 0.588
